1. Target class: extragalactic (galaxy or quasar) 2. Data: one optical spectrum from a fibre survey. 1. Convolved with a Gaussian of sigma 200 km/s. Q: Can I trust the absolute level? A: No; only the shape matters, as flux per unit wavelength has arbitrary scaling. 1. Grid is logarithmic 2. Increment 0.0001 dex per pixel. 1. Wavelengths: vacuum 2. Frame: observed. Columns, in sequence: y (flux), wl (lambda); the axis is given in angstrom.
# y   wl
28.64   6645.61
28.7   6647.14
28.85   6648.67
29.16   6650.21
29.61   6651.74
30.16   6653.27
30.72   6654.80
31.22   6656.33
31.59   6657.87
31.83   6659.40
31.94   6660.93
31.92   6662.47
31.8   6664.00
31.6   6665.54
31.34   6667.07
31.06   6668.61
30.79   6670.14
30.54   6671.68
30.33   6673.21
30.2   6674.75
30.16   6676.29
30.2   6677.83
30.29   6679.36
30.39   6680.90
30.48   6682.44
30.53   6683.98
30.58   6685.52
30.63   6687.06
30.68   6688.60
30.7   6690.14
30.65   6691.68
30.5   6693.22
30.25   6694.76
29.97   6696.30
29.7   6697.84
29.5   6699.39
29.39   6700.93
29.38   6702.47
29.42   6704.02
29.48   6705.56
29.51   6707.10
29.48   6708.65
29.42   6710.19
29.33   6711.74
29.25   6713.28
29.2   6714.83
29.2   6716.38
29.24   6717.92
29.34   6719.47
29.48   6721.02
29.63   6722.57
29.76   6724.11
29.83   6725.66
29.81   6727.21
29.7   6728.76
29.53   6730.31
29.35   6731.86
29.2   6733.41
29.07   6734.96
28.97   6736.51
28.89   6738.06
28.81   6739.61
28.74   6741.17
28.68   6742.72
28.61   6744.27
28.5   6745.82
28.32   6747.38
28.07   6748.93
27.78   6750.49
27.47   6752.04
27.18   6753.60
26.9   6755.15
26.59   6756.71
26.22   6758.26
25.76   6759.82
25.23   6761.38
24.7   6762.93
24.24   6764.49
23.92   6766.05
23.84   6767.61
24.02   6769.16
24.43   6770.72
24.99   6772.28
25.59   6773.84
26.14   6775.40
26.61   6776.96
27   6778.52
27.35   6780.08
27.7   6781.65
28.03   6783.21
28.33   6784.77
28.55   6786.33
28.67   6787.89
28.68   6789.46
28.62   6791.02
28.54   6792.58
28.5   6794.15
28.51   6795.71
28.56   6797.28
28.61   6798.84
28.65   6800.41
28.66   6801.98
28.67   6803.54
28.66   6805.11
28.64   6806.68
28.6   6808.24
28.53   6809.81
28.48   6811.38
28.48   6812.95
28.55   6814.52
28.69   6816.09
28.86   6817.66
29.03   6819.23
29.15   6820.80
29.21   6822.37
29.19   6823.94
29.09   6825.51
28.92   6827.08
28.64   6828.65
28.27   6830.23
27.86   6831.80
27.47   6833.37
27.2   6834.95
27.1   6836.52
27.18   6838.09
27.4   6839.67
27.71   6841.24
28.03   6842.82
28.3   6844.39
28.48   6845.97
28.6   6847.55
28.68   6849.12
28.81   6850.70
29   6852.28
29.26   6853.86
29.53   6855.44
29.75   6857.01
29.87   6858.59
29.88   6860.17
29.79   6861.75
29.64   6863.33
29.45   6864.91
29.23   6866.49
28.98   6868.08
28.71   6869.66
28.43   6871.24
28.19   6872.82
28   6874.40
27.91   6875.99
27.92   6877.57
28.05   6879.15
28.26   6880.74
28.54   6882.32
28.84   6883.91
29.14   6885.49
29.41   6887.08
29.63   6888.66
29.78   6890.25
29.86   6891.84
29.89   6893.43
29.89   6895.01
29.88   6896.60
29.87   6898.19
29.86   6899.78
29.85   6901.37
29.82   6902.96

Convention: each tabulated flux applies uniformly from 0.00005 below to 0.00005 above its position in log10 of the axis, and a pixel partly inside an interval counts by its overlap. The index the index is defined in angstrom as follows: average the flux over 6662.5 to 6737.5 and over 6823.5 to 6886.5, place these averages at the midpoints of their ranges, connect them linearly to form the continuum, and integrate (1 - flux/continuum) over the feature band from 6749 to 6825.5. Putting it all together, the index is 4.5 angstrom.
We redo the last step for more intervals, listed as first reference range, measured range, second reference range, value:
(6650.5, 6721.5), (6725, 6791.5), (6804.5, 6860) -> 4.6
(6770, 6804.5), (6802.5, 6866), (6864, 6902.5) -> -0.7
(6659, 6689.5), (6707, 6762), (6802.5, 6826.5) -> 2.5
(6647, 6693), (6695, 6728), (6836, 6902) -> 0.9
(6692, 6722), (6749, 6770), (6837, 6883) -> 2.5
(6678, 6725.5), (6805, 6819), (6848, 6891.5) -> 0.3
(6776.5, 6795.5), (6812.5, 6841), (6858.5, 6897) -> 0.2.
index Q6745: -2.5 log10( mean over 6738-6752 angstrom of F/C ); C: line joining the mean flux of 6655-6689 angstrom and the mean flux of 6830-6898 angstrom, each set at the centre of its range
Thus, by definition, 0.06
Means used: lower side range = 30.9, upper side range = 28.8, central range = 28.4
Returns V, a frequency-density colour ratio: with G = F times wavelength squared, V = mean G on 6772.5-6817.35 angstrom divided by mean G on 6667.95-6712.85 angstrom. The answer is 0.96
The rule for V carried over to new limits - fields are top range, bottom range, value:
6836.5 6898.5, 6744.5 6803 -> 1.10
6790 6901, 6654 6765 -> 1.02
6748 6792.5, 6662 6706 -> 0.90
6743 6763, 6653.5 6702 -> 0.91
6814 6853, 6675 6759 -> 1.00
